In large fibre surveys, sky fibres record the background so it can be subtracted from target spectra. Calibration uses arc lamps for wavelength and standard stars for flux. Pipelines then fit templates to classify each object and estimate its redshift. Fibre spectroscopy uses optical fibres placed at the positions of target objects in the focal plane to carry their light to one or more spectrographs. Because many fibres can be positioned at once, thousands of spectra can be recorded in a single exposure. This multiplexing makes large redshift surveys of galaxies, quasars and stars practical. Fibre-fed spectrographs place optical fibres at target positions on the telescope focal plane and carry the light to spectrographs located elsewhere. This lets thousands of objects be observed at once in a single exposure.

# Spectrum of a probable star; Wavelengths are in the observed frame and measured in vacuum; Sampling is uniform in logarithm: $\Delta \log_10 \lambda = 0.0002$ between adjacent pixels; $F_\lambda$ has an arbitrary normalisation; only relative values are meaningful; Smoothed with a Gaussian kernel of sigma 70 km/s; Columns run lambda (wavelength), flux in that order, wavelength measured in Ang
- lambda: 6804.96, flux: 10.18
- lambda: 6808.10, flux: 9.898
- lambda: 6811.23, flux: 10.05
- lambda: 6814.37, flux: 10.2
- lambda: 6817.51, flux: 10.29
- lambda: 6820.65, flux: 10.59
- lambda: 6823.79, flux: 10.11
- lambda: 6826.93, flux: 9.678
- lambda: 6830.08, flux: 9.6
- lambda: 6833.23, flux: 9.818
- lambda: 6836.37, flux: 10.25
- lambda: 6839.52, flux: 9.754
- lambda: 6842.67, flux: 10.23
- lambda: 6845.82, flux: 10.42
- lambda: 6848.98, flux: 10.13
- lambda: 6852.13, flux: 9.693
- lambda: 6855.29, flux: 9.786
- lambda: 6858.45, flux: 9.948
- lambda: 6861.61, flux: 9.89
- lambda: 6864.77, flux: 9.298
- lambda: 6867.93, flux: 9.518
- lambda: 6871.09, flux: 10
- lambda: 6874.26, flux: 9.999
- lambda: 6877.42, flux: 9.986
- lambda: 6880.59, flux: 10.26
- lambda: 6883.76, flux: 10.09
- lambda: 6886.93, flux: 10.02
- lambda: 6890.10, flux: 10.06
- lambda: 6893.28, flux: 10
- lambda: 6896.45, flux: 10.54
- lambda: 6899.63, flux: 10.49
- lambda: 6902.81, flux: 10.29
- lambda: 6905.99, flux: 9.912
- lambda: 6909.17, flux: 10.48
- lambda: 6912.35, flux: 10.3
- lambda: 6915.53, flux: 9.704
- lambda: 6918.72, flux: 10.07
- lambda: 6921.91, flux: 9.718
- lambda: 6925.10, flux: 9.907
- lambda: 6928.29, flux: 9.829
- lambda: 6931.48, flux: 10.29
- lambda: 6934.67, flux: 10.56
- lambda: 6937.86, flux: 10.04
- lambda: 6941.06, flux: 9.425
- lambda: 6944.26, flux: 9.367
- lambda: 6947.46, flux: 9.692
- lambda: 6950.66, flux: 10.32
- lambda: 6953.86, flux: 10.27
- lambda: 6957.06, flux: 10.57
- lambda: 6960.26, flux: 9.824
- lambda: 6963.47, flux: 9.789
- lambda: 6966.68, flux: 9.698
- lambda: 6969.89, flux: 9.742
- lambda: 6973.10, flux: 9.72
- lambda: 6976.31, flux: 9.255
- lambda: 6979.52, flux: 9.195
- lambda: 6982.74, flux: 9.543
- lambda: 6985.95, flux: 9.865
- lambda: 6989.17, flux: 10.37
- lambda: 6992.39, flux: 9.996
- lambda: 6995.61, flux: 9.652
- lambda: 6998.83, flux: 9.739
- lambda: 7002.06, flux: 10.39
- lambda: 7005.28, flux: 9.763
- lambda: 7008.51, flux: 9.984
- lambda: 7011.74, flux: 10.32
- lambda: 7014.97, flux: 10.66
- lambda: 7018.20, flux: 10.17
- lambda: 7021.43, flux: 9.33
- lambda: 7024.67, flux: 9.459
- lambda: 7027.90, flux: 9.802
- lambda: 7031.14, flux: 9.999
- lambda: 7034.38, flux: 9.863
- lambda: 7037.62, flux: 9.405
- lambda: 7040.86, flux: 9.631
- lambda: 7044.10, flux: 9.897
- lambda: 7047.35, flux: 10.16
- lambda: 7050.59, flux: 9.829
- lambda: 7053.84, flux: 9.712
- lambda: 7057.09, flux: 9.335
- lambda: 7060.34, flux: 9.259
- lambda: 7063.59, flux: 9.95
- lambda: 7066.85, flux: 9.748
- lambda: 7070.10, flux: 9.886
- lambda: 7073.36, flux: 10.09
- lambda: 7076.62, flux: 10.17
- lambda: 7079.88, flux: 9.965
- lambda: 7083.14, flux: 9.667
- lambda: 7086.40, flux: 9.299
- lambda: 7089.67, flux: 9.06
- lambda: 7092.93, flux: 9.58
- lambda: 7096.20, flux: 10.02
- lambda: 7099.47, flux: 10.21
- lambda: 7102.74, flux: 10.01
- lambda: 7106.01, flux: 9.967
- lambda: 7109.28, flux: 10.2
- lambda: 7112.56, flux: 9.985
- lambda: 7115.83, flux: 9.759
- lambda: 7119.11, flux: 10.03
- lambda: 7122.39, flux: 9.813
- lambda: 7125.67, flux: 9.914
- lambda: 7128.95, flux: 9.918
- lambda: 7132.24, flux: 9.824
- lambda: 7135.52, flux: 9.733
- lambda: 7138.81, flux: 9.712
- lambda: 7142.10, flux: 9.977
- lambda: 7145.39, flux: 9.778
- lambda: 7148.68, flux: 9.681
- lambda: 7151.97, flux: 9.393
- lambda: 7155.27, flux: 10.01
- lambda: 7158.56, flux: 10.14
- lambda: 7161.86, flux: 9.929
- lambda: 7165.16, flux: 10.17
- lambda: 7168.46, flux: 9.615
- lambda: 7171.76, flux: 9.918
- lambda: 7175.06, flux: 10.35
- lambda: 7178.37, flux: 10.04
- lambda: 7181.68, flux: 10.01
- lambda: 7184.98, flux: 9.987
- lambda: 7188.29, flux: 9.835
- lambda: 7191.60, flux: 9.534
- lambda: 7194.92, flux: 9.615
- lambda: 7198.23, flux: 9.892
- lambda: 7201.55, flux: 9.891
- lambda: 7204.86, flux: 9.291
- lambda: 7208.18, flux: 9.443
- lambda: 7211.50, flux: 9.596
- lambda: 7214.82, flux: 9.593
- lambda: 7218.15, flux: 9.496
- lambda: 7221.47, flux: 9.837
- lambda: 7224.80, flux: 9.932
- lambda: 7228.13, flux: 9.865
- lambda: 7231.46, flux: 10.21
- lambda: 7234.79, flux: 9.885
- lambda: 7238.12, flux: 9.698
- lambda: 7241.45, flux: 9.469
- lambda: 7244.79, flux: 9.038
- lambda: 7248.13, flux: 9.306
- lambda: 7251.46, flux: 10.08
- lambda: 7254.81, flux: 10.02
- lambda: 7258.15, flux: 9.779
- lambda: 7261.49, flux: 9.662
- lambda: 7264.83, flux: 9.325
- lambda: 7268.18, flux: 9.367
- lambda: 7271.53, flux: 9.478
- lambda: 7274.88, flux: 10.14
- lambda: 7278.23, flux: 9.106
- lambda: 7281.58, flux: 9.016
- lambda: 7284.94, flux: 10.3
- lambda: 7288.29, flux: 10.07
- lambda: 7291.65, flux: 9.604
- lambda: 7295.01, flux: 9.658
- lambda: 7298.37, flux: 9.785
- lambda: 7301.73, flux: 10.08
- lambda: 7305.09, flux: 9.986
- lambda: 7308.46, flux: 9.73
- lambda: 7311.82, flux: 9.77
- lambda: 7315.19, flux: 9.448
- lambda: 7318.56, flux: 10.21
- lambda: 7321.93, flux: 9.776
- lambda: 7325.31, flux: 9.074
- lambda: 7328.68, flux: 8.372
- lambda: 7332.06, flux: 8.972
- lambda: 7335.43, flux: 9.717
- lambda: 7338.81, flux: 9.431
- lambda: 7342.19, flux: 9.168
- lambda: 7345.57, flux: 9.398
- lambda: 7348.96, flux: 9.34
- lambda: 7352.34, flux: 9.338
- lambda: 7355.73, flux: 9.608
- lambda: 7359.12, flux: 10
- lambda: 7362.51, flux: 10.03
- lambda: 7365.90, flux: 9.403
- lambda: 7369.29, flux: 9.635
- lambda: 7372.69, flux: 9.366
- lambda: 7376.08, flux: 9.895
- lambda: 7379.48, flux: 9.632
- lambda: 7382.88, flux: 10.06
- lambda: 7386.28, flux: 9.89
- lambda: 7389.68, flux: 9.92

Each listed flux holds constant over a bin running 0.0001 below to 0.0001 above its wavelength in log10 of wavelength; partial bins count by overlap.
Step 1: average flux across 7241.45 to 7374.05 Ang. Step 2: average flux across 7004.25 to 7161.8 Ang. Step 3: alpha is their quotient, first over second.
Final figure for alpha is 0.97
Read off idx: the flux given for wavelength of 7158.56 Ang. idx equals 10.14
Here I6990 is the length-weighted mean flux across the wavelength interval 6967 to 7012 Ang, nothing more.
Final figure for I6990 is 9.81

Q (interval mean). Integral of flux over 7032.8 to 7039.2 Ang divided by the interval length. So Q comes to 9.63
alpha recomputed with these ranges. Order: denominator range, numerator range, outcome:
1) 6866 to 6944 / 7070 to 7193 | 0.98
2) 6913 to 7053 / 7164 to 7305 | 0.99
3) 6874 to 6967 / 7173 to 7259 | 0.97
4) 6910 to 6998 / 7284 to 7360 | 0.97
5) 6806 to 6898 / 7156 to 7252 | 0.98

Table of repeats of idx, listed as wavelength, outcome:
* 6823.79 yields 10.11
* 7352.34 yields 9.338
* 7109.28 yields 10.2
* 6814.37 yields 10.2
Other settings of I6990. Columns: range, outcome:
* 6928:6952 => 9.94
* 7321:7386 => 9.49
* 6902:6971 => 9.99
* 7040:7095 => 9.72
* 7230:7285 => 9.62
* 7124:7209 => 9.83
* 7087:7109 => 9.81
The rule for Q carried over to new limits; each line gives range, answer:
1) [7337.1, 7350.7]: 9.33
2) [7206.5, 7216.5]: 9.54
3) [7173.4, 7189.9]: 10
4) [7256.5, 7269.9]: 9.53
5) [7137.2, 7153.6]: 9.71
